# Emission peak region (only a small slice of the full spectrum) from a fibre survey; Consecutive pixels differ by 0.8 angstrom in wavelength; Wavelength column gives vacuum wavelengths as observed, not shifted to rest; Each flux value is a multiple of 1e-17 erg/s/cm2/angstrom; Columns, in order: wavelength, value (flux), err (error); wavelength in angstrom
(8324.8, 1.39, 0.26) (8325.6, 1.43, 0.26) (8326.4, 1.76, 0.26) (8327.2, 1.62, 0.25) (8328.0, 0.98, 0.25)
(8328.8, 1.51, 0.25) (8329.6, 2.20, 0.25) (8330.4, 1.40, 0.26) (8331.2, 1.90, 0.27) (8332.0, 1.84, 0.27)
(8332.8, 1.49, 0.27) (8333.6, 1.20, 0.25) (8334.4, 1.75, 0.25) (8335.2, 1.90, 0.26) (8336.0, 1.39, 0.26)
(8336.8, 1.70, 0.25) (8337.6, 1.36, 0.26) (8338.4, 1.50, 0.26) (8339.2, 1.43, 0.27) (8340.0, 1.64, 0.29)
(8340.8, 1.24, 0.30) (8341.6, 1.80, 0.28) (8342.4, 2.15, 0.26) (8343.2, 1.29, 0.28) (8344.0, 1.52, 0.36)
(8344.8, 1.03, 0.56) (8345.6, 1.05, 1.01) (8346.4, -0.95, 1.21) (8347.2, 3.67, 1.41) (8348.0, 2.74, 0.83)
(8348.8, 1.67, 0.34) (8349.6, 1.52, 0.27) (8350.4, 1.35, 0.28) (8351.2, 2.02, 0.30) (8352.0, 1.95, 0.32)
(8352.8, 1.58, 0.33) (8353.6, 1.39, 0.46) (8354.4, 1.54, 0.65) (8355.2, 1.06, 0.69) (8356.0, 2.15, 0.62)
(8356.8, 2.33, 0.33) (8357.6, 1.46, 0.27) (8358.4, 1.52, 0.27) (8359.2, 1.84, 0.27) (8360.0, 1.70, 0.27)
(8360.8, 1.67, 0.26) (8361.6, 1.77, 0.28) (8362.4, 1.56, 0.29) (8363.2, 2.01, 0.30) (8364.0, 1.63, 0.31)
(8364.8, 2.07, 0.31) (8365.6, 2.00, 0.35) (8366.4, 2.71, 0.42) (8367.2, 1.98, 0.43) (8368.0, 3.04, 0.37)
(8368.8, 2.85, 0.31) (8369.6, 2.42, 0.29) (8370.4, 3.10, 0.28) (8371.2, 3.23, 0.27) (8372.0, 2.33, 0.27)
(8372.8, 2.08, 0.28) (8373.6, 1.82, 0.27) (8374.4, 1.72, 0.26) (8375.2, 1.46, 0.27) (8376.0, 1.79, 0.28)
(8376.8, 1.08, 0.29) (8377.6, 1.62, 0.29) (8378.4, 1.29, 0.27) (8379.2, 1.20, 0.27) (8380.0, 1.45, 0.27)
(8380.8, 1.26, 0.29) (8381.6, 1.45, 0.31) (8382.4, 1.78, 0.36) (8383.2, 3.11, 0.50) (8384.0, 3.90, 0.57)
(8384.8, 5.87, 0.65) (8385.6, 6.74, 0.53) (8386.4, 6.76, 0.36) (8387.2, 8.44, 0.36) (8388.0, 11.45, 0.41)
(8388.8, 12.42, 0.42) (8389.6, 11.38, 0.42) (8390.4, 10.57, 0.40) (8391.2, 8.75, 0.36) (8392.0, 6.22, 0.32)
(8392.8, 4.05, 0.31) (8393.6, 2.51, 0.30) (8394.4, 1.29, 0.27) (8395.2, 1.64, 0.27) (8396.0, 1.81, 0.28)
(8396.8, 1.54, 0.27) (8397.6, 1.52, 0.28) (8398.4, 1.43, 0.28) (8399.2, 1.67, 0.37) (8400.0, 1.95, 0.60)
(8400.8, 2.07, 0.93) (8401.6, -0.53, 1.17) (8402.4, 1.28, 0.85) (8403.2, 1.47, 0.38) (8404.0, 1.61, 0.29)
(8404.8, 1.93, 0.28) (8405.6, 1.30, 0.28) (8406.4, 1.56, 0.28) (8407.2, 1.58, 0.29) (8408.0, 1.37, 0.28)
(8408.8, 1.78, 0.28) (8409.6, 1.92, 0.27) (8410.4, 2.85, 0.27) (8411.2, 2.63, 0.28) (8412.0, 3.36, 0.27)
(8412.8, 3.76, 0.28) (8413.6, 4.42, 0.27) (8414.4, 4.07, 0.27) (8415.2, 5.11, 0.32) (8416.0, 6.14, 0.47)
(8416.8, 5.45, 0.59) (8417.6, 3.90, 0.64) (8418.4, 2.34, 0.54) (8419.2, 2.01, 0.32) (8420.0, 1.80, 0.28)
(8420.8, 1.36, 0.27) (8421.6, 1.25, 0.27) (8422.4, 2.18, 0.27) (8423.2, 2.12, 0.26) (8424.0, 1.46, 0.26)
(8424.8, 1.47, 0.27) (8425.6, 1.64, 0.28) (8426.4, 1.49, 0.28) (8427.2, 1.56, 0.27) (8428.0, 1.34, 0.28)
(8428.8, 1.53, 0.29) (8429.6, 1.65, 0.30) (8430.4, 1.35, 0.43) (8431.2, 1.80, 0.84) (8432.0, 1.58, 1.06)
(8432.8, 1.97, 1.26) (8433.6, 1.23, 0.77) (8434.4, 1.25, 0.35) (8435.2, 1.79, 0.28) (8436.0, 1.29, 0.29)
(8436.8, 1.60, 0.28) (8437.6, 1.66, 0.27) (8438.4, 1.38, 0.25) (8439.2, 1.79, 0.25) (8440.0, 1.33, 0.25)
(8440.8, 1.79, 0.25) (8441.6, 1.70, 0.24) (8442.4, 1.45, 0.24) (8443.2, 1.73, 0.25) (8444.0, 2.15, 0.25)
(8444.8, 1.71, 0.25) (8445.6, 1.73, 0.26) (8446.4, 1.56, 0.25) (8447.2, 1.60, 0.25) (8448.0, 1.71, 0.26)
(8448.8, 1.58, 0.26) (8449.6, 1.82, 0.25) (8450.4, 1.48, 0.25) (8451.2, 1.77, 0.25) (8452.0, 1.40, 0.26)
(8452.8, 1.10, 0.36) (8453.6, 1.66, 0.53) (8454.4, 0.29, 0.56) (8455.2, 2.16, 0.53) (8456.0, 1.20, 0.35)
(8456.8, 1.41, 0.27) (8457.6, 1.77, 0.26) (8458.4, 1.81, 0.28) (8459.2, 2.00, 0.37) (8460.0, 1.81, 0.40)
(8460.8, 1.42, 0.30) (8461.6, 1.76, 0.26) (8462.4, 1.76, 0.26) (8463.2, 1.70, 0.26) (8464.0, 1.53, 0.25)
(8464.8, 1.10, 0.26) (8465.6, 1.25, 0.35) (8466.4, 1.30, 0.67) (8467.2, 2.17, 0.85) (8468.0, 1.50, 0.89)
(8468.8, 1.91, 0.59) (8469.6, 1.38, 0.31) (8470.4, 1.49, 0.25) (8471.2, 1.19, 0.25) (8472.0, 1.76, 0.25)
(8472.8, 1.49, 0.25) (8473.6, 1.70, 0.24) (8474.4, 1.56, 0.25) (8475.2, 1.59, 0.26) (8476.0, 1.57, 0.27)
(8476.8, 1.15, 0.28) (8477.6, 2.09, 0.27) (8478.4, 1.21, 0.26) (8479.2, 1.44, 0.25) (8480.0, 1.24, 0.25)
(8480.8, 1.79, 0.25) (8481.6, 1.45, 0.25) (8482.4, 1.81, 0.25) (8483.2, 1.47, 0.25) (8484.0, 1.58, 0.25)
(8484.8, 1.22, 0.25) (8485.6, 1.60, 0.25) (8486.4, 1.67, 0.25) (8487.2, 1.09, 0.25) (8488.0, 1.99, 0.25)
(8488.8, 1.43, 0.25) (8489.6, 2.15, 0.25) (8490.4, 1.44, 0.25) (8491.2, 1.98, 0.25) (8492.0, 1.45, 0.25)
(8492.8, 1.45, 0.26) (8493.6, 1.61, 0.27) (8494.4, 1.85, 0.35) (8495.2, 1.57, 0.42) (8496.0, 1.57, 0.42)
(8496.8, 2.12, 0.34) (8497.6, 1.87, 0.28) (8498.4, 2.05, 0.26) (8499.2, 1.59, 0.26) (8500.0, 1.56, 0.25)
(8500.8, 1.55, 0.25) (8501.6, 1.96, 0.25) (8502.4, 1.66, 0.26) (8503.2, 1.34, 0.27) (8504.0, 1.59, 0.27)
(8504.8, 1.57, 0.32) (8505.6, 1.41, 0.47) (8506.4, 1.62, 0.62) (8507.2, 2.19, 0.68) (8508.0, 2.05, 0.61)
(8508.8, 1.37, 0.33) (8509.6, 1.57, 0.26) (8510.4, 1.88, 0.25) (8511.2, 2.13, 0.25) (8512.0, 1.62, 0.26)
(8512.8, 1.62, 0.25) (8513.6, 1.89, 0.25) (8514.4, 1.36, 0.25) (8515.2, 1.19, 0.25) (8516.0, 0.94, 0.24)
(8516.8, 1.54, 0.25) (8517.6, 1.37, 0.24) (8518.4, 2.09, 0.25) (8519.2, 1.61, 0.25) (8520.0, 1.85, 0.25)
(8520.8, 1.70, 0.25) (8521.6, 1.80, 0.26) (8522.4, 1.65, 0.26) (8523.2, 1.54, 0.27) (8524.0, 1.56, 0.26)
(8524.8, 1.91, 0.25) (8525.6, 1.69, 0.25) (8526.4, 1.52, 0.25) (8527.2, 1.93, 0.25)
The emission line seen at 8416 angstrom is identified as [N II]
